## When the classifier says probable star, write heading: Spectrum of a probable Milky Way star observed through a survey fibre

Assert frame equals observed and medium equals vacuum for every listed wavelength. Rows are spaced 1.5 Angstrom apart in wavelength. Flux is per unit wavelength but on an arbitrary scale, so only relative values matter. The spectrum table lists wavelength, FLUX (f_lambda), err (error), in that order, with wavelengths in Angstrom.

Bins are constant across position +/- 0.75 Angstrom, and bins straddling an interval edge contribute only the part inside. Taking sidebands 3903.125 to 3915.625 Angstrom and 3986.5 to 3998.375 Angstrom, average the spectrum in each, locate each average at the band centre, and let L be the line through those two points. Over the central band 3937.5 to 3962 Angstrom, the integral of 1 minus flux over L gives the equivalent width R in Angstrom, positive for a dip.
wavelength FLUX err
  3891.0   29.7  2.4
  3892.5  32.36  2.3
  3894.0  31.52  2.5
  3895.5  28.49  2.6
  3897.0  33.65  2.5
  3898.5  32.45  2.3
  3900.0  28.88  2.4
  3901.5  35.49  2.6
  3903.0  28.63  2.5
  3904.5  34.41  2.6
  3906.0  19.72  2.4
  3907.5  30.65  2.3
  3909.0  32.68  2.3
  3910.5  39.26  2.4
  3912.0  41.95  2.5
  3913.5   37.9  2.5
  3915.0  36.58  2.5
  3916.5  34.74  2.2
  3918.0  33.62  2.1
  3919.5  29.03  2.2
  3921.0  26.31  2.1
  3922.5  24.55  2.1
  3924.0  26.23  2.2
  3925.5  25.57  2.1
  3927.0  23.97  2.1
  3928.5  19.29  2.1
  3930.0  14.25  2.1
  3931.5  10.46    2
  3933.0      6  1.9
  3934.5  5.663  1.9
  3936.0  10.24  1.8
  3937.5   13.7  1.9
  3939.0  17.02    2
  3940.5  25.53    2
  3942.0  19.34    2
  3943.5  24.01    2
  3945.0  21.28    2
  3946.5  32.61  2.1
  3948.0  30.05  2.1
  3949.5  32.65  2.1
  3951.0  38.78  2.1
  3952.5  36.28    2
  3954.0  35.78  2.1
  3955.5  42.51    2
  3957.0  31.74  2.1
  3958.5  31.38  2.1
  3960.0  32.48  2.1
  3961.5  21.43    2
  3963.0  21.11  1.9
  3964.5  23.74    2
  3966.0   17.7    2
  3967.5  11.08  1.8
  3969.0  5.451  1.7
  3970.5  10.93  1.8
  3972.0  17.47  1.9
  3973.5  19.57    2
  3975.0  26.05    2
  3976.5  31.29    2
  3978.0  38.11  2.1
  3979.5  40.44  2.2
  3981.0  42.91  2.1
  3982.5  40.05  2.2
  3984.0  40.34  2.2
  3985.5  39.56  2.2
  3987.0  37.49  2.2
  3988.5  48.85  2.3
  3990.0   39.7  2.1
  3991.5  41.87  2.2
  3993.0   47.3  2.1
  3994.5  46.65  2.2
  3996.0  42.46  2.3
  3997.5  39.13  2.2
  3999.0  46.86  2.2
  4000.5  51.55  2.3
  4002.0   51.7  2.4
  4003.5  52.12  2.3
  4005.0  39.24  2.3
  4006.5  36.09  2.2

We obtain 5.9 Angstrom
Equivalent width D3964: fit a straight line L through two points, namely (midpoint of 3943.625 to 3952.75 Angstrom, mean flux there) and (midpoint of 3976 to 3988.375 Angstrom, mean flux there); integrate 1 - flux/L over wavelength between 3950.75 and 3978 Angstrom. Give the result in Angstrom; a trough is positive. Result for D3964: 7.2 Angstrom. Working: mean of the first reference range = 31.2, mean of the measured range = 25.4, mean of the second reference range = 39.4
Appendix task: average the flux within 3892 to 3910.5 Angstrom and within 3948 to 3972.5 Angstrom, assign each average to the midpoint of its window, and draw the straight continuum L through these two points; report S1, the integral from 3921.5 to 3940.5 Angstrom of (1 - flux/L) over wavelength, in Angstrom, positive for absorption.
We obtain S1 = 7.8 Angstrom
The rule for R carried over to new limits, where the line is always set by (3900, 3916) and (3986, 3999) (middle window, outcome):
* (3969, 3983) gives 4.5 Angstrom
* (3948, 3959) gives 1.0 Angstrom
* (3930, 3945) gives 8.9 Angstrom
